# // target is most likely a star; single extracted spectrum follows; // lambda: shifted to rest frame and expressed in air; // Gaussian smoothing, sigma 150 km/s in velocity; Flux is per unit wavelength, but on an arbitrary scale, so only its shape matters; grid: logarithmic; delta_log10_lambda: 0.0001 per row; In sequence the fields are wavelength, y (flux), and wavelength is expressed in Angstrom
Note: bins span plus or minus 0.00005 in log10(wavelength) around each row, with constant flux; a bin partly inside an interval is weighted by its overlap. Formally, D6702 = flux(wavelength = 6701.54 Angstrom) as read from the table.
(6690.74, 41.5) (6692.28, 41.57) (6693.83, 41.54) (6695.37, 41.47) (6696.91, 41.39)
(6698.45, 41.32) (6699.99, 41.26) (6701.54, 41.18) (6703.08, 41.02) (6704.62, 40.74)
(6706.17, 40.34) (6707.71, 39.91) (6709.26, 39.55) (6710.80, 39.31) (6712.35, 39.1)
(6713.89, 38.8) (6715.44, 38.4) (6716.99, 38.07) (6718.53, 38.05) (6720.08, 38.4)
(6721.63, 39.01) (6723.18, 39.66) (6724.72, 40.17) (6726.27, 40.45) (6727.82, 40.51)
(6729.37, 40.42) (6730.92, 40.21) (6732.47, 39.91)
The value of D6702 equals 41.18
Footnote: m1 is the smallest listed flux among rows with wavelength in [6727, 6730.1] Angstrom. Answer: 40.42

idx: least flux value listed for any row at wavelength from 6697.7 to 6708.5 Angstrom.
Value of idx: 39.91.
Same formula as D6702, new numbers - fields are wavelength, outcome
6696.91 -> 41.39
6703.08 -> 41.02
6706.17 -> 40.34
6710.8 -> 39.31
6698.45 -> 41.32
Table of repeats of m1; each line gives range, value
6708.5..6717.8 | 38.07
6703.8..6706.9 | 40.34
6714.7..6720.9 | 38.05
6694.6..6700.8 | 41.26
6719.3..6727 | 38.4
